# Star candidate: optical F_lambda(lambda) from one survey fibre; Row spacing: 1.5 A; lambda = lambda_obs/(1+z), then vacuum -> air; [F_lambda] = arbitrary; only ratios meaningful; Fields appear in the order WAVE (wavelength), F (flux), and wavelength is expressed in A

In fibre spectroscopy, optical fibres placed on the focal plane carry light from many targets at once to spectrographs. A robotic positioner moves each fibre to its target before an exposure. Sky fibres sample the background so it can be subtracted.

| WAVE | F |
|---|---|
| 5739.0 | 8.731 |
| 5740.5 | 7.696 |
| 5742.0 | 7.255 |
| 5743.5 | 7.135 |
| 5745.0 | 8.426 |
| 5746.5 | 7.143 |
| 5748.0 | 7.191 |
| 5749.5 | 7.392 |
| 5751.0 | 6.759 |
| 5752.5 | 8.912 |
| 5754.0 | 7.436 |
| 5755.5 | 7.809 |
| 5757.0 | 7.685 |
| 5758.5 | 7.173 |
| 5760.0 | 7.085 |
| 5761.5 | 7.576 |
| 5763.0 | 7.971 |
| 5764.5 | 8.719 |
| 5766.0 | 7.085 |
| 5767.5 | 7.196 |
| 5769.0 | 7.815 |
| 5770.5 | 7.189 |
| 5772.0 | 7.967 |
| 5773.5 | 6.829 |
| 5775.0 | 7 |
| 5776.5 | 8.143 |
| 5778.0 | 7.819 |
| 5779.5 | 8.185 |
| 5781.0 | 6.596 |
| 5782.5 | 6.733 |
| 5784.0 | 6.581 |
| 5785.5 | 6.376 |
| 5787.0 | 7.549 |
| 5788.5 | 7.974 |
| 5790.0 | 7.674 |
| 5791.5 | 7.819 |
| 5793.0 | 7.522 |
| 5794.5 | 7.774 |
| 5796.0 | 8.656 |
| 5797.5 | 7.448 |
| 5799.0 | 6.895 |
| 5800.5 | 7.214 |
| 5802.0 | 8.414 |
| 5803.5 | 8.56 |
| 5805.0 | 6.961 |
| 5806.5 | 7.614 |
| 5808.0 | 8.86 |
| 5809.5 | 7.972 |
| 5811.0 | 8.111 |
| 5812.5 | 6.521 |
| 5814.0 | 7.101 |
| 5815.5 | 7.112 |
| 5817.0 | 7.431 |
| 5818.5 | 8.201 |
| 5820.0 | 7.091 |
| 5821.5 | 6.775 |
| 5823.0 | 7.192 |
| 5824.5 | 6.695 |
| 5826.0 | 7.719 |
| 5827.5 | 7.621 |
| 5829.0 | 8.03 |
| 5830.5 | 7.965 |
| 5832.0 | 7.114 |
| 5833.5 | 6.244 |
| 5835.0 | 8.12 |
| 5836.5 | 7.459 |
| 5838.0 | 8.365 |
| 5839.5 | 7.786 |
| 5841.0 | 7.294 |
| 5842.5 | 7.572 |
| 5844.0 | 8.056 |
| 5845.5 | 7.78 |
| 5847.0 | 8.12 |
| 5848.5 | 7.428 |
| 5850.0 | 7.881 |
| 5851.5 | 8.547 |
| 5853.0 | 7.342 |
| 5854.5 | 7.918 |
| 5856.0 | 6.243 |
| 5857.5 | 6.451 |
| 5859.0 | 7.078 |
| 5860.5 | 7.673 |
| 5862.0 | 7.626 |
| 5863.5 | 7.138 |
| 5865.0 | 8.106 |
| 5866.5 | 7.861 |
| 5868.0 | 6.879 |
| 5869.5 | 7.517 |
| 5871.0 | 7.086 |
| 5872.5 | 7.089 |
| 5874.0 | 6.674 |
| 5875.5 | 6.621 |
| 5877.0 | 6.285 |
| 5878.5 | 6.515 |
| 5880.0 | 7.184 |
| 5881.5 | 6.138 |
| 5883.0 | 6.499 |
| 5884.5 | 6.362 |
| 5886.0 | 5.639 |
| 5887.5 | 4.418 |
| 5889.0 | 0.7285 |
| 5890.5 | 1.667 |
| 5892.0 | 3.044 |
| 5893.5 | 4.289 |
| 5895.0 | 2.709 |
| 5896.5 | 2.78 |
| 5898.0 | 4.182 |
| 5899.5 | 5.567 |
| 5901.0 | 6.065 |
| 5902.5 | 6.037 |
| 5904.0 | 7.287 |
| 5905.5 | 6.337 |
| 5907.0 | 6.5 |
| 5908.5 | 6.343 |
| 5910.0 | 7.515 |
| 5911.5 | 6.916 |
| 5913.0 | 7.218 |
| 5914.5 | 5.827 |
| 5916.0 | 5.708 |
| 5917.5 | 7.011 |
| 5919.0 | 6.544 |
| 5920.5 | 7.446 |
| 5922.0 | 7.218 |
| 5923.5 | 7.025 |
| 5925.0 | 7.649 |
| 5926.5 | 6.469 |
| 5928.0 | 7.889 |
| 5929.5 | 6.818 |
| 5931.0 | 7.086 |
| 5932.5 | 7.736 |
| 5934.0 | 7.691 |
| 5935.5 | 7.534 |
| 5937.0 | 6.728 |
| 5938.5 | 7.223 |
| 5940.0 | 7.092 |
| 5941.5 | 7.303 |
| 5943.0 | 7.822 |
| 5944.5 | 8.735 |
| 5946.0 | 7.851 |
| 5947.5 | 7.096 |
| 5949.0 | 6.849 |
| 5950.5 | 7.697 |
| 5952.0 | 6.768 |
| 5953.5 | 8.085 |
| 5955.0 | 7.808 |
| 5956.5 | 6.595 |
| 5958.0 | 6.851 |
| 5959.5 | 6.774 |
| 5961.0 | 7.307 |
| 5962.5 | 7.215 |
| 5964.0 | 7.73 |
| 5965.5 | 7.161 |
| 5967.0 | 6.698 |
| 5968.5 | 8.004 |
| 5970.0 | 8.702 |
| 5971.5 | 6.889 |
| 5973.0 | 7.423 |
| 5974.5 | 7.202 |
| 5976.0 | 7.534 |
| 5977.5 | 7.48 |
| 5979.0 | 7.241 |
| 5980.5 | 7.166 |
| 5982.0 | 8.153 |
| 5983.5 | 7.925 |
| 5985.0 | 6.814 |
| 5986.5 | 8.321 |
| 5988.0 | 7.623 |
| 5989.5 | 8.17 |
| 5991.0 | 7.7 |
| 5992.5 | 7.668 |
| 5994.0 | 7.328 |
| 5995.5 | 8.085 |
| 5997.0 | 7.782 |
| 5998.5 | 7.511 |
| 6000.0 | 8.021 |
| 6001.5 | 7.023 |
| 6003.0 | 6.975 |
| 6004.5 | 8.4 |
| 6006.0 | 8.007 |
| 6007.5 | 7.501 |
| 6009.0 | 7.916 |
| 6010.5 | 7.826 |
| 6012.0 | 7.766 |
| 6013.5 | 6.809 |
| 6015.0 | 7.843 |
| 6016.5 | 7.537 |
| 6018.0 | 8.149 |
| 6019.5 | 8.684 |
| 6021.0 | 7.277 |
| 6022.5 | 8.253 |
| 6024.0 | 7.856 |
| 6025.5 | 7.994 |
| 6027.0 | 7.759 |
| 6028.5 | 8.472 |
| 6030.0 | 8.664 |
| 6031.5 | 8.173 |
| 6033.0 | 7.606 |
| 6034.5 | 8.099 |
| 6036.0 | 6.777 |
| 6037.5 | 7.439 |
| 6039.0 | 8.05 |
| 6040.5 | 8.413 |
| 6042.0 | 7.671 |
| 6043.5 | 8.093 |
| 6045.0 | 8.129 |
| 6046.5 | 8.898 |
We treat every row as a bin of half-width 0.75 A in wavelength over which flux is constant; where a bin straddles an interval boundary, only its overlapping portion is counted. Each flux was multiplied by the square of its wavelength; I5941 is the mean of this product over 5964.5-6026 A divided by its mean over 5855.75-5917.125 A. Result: 1.33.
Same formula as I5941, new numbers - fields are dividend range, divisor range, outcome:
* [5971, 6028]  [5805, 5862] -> 1.08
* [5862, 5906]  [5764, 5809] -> 0.78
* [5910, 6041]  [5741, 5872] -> 1.06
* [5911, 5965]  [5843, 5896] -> 1.15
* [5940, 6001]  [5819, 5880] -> 1.06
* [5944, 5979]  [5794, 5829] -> 1.03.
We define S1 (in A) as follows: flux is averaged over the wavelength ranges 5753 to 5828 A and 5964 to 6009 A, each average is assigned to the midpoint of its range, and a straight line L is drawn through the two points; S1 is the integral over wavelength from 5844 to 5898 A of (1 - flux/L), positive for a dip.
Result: 9.2 A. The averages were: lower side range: 7.51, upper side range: 7.61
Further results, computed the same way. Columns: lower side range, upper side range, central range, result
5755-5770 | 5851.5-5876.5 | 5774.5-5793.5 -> 0.3 A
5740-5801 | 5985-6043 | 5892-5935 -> 7.7 A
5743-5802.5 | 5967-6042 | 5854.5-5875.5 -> 1.1 A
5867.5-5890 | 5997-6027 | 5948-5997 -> -1.5 A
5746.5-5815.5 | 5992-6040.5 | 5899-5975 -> 5.8 A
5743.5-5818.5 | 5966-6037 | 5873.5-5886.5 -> 2.0 A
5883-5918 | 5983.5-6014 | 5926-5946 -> -4.3 A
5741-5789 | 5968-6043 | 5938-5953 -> 0.4 A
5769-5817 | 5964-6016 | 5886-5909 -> 9.2 A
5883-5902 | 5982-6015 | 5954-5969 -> -1.8 A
